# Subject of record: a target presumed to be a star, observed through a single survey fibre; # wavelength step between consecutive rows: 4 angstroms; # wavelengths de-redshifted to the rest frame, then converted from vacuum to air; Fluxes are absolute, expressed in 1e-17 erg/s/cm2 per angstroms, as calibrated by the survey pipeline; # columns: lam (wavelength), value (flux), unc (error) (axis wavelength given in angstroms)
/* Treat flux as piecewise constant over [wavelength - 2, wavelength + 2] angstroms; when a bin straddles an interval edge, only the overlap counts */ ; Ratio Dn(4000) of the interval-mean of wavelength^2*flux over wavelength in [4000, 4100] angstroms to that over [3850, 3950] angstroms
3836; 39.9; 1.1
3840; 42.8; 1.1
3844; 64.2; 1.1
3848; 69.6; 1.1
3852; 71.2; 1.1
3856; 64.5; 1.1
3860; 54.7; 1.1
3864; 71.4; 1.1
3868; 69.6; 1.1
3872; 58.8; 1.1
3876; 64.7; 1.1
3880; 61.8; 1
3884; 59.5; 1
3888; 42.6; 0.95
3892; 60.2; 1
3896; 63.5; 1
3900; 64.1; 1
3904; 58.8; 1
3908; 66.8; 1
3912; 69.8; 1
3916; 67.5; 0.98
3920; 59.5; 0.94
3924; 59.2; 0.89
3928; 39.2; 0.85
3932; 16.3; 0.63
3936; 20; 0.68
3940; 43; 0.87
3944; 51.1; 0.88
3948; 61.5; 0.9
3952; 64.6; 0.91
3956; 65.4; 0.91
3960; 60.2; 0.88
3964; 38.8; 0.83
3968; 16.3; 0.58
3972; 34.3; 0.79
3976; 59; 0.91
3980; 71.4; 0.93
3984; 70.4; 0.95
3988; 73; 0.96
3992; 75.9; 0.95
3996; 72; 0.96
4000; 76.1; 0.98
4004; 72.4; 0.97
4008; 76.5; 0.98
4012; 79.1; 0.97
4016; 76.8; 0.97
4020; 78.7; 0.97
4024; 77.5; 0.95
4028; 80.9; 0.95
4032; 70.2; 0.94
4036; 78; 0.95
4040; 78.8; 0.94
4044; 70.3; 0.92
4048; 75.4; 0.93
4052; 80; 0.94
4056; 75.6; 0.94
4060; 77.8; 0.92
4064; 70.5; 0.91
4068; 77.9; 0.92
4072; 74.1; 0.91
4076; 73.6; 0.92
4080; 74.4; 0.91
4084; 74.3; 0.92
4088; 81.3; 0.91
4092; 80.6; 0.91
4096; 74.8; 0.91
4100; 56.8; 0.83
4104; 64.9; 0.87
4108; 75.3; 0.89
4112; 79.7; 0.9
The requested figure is 1.4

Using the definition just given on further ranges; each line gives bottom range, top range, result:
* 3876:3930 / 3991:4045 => 1.35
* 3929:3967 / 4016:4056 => 1.75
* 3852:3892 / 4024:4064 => 1.35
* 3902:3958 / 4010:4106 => 1.51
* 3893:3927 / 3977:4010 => 1.21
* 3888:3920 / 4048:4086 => 1.30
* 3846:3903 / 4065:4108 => 1.30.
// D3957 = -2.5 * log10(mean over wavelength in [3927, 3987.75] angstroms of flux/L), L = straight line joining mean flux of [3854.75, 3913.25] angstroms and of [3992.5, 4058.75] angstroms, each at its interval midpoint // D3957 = 0.40 mag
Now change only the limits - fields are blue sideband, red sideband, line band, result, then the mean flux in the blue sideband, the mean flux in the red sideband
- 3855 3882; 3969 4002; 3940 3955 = 0.128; 63.6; 65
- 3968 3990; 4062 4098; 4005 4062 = -0.145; 57.5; 75.7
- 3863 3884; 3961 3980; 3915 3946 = 0.178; 64.4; 41.9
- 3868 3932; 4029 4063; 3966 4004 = 0.123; 58.7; 75.8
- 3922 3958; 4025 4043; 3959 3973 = 0.451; 46.7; 76.6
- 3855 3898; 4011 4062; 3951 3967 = 0.262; 60.9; 76.8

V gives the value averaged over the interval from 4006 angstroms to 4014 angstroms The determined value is 77.8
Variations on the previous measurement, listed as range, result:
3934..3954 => 48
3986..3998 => 73.6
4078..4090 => 76.7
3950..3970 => 49.1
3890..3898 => 61.9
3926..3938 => 25.2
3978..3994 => 72.7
